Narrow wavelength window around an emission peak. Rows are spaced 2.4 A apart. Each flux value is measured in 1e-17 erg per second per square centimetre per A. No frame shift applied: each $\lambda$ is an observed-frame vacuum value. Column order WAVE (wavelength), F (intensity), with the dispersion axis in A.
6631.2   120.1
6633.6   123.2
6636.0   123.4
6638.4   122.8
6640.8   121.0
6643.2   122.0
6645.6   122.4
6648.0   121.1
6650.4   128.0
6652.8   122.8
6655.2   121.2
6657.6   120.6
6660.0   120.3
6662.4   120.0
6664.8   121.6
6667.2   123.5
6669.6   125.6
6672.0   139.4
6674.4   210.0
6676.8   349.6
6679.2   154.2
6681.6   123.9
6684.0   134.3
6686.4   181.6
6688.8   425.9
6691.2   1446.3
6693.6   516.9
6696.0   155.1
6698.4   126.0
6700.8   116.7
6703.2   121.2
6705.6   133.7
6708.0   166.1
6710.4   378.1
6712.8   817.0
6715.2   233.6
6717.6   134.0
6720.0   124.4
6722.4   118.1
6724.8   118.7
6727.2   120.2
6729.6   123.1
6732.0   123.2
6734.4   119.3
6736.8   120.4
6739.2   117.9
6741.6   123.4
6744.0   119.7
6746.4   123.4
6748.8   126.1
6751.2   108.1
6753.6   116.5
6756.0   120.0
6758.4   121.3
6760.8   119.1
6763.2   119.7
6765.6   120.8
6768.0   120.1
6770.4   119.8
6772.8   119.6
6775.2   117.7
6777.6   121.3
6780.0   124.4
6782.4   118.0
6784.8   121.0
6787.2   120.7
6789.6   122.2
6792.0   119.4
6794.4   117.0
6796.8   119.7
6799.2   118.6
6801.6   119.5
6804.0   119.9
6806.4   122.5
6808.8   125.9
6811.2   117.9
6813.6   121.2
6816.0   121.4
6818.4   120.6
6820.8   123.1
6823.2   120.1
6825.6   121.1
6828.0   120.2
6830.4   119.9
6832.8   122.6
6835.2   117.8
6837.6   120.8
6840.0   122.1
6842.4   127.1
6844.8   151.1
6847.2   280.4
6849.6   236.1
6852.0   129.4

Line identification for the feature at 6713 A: [N II]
